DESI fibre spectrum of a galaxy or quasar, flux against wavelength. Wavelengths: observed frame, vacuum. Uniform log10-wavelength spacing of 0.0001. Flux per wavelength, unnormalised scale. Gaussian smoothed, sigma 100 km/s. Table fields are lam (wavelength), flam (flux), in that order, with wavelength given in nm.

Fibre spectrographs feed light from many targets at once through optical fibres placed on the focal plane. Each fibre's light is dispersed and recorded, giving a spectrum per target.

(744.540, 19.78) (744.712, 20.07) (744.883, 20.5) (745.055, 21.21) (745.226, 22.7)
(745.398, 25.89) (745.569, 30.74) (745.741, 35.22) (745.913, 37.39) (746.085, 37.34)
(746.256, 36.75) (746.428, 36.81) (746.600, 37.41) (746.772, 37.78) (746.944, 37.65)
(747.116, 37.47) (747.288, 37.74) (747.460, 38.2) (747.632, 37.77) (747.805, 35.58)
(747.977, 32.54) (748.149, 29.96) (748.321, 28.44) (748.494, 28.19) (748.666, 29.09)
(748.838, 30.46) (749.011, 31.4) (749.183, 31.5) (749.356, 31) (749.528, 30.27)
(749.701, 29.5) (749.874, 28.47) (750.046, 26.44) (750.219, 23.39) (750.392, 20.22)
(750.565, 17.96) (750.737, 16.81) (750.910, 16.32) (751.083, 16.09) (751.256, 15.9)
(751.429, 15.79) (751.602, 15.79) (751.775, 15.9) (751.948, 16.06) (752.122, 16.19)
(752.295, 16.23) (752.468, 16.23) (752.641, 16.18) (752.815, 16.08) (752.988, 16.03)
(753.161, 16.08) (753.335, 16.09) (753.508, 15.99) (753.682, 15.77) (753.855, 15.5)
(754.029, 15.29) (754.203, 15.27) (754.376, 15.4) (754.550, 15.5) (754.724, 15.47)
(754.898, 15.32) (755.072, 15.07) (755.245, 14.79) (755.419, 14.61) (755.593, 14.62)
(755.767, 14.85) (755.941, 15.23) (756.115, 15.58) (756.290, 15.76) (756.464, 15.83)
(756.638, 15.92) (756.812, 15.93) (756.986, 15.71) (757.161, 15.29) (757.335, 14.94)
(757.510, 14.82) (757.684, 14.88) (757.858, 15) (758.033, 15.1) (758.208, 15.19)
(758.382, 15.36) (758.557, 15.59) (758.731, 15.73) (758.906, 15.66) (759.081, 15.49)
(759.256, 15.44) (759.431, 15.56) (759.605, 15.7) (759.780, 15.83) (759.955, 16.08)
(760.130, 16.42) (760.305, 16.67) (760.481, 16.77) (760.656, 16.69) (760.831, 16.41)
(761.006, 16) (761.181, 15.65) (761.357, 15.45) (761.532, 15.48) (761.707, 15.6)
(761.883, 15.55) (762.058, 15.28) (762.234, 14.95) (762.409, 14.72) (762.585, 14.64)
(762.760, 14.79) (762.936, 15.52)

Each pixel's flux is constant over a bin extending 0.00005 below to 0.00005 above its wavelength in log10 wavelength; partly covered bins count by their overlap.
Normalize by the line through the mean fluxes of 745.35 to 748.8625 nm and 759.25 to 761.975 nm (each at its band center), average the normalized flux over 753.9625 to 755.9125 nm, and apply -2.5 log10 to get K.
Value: 0.49 mag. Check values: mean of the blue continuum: 34.4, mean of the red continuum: 16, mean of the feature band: 15.1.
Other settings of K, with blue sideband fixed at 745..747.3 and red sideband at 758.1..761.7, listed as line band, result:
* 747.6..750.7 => 0.05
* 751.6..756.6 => 0.43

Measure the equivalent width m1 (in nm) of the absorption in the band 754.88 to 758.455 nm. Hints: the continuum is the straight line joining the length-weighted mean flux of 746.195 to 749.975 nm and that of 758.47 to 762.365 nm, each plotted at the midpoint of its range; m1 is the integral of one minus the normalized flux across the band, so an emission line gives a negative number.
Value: 0.99 nm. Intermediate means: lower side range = 33.3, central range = 15.2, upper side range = 15.8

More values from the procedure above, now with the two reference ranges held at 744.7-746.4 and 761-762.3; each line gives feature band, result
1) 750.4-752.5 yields 0.68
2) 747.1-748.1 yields -0.31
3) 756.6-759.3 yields 0.48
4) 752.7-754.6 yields 0.57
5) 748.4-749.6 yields -0.17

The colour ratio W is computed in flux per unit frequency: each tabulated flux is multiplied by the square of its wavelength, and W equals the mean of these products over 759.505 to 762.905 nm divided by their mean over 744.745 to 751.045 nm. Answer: 0.5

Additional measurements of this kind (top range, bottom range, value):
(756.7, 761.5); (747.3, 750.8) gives 0.55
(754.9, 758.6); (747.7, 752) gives 0.63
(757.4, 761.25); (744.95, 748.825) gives 0.49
